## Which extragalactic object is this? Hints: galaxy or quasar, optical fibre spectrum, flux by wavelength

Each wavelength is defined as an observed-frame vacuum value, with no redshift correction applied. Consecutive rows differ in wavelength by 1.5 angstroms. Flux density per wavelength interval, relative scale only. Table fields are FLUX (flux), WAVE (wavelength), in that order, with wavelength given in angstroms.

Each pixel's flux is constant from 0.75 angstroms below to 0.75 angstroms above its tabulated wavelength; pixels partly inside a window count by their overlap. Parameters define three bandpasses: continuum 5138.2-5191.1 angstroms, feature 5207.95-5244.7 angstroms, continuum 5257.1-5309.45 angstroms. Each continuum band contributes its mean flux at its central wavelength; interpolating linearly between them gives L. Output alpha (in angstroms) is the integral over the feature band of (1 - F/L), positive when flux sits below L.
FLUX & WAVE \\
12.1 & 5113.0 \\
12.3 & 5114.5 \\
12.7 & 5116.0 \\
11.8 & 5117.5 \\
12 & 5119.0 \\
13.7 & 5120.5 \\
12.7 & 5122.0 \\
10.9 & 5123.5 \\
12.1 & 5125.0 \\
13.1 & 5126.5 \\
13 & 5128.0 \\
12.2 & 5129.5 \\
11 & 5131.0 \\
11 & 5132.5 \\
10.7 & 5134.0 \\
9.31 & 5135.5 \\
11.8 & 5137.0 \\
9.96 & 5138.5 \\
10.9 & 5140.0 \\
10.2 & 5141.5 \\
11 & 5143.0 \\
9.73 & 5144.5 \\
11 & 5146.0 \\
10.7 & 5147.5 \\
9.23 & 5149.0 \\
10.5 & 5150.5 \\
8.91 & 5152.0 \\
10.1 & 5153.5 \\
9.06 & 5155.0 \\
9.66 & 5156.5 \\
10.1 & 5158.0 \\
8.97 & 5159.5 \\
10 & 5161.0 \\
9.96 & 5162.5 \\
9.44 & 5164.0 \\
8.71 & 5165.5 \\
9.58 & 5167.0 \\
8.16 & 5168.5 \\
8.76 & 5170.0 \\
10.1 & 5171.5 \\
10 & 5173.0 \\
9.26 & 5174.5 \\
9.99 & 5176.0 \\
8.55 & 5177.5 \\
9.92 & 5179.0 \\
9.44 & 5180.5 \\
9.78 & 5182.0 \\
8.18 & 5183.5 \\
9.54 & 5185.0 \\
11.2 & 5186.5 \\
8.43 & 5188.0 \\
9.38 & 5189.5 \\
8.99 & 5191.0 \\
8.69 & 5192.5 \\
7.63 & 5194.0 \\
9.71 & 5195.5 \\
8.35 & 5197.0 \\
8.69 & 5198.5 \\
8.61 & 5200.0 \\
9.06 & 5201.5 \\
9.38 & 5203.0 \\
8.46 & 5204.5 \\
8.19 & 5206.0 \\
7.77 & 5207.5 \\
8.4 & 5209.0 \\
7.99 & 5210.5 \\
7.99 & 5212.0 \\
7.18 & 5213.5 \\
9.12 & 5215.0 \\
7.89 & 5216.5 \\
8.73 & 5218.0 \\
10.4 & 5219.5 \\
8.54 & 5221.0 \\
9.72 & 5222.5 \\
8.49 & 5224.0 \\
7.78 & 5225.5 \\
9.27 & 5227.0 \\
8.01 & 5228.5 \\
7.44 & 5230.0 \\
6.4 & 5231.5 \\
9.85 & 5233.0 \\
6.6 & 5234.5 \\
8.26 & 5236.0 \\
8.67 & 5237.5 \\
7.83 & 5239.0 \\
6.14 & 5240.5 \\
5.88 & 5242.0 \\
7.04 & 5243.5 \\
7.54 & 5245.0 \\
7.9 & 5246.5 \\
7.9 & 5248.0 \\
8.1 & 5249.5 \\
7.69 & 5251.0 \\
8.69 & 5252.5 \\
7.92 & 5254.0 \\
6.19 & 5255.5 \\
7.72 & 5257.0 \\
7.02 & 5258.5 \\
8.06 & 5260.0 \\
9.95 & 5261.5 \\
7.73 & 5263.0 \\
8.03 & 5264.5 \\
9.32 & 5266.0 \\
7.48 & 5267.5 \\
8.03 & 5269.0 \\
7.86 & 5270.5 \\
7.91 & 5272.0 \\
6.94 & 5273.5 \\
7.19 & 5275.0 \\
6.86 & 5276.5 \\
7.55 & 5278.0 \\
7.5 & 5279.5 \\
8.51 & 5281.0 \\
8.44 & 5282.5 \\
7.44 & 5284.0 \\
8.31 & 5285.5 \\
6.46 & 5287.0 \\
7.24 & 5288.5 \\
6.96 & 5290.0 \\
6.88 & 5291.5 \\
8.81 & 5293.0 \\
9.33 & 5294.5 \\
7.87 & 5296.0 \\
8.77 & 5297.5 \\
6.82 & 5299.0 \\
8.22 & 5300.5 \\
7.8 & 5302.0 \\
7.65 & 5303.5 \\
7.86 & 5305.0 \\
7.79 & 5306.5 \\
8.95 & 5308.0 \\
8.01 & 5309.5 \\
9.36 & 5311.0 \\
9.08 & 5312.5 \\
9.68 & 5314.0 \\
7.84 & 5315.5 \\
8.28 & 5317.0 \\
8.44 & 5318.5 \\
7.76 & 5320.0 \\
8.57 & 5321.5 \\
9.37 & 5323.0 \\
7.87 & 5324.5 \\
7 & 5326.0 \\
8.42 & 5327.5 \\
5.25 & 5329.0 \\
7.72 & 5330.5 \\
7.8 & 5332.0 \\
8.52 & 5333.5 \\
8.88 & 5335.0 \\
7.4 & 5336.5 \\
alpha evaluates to 2.8 angstroms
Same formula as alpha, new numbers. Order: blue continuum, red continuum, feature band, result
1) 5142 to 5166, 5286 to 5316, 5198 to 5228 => 1.8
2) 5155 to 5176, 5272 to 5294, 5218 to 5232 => 0.0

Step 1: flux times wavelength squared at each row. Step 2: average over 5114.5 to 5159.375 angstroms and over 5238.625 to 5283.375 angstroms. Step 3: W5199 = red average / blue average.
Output 0.7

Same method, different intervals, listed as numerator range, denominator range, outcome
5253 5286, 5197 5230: 0.94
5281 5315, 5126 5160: 0.82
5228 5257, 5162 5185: 0.84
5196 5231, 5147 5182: 0.91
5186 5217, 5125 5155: 0.82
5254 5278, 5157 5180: 0.85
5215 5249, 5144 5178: 0.86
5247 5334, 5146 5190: 0.87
